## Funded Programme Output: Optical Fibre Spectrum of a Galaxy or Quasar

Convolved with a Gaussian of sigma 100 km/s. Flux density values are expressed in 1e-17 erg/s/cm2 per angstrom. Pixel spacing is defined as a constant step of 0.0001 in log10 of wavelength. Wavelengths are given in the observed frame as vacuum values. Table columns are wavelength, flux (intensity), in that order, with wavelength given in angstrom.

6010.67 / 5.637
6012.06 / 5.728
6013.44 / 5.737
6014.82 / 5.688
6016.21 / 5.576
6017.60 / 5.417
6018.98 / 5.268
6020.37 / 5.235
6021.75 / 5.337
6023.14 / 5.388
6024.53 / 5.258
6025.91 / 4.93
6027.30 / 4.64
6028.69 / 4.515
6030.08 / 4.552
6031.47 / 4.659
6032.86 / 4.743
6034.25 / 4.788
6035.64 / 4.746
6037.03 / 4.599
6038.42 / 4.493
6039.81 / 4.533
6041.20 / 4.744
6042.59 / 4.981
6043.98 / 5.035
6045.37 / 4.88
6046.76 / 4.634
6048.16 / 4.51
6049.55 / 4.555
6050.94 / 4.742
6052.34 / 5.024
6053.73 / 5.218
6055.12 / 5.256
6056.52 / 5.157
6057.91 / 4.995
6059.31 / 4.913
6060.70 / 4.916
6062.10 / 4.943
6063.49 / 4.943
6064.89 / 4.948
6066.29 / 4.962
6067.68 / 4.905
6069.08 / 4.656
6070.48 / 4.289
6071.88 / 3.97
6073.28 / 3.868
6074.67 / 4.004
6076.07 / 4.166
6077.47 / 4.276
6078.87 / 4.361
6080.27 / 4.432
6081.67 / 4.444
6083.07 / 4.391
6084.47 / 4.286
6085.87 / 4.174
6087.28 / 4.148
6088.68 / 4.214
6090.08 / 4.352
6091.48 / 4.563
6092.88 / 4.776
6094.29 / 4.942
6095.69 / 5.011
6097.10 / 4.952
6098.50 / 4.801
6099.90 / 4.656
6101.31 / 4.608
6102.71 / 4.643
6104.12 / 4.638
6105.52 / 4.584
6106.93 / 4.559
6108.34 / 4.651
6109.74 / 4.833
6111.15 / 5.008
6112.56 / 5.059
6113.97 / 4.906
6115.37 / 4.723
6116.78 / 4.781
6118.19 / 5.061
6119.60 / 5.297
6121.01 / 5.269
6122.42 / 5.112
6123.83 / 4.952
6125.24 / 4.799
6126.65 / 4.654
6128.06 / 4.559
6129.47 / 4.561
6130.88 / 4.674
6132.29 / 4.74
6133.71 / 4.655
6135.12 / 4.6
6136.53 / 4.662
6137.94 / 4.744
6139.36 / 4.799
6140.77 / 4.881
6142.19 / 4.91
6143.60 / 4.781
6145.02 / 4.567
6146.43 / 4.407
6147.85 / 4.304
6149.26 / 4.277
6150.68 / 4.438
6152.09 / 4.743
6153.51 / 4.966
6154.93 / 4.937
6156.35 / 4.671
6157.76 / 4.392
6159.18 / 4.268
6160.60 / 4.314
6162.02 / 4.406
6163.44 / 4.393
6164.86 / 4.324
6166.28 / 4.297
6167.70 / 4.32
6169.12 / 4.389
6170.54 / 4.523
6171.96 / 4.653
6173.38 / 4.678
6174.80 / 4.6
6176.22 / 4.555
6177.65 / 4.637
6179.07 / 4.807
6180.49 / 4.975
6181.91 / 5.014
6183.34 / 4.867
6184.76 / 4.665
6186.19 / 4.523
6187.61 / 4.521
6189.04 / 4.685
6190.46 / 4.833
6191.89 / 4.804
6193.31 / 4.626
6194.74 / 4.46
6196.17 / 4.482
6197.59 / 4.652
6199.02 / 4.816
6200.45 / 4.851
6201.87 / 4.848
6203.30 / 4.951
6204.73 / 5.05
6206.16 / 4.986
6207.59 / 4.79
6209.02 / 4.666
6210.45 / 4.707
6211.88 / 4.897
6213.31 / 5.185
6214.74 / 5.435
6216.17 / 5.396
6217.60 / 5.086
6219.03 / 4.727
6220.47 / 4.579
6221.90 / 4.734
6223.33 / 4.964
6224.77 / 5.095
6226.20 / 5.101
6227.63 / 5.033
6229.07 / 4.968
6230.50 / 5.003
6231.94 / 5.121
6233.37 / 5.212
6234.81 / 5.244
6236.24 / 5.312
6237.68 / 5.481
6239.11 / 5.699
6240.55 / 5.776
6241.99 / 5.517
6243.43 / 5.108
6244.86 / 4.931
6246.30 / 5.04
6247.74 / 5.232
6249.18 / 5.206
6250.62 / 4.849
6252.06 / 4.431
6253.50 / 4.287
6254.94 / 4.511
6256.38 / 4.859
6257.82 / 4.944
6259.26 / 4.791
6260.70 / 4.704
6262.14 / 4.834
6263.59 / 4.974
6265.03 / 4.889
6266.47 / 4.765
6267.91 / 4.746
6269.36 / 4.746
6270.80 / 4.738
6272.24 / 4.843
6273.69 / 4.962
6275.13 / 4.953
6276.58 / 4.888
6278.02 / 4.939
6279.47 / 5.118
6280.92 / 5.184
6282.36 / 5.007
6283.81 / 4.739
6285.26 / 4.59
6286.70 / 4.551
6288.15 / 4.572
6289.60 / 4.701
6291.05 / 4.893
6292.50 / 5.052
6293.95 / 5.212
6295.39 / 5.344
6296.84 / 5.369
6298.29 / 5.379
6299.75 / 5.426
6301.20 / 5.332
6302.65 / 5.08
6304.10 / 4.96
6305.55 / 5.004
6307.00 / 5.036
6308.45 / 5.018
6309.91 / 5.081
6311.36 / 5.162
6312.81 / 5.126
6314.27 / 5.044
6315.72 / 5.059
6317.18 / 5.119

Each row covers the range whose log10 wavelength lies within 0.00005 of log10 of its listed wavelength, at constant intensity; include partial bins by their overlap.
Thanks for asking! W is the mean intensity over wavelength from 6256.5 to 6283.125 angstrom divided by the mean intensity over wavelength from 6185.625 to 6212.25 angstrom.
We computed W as 1.03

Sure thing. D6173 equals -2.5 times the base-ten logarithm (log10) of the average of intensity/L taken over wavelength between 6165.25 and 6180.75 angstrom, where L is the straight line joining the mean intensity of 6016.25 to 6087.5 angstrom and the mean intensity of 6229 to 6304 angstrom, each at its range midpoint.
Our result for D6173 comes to 0.07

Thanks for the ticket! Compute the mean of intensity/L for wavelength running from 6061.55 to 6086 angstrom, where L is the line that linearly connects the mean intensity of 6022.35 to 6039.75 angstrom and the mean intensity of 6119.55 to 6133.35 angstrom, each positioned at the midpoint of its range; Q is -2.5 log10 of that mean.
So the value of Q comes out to 0.08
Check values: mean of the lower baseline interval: 4.77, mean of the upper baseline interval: 4.83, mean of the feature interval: 4.45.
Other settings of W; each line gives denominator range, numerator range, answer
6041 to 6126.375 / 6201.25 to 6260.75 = 1.06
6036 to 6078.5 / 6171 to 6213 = 1.01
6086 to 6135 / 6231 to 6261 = 1.07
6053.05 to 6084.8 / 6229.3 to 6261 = 1.09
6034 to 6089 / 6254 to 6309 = 1.07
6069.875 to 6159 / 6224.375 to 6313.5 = 1.08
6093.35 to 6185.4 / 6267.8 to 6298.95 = 1.05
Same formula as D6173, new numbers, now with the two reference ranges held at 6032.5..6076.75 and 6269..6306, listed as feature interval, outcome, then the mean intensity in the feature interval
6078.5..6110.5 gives 0.05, 4.57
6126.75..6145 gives 0.02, 4.71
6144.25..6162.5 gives 0.07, 4.52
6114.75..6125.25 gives -0.05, 5.01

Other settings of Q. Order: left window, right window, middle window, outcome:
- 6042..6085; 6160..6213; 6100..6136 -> -0.03 mag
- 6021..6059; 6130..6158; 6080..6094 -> 0.09 mag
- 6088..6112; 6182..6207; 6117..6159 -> 0.00 mag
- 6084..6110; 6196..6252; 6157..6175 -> 0.10 mag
